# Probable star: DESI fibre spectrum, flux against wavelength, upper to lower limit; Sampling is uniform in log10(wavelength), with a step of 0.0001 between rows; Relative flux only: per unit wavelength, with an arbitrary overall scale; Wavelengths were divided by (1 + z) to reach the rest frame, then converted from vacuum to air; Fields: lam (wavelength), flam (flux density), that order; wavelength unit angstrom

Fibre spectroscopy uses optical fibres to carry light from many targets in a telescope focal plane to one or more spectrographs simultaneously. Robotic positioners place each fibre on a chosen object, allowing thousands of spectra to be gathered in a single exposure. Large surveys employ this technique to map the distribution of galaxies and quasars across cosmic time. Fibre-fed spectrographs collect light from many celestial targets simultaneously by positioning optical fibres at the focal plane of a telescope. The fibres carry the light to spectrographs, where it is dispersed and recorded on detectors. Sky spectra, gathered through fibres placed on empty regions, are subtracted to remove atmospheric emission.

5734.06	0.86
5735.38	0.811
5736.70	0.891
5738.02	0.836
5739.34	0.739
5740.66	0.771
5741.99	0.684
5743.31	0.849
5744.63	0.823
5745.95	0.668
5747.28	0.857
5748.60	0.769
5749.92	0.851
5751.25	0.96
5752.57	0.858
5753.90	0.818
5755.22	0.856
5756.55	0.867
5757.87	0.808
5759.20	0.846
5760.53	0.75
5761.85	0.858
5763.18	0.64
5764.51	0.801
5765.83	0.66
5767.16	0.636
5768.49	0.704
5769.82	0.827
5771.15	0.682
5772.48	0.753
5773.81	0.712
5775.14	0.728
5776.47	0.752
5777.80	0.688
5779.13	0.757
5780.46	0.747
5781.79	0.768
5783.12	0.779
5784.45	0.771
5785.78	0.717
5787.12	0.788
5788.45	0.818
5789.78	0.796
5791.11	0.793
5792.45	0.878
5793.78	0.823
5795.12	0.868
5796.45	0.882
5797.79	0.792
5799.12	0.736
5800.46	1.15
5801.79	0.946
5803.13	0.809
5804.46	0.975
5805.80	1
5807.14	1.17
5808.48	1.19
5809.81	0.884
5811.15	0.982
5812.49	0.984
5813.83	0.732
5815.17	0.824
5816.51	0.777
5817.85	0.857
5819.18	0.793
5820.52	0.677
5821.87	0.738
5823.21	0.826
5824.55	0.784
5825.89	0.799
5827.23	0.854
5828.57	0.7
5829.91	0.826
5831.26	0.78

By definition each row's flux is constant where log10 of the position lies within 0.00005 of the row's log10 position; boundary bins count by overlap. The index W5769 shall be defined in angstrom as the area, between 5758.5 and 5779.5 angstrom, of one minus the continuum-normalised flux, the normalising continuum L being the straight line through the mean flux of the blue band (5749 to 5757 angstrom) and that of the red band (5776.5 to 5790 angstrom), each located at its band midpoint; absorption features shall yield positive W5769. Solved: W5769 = 1.90 angstrom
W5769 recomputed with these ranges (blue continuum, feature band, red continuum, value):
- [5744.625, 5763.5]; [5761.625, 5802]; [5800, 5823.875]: 3.78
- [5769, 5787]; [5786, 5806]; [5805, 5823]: -1.09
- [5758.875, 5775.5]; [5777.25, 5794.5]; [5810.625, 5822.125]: -0.27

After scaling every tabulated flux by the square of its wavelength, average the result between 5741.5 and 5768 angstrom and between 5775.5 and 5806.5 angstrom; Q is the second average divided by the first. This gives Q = 1.06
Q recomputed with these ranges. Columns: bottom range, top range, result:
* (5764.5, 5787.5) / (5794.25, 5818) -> 1.27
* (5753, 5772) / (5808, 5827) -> 1.12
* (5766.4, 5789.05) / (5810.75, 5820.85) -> 1.13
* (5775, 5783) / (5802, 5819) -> 1.26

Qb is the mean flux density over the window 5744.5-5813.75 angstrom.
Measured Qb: 0.826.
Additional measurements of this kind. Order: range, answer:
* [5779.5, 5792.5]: 0.781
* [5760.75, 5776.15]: 0.729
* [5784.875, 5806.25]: 0.858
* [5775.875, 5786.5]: 0.748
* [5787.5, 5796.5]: 0.833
